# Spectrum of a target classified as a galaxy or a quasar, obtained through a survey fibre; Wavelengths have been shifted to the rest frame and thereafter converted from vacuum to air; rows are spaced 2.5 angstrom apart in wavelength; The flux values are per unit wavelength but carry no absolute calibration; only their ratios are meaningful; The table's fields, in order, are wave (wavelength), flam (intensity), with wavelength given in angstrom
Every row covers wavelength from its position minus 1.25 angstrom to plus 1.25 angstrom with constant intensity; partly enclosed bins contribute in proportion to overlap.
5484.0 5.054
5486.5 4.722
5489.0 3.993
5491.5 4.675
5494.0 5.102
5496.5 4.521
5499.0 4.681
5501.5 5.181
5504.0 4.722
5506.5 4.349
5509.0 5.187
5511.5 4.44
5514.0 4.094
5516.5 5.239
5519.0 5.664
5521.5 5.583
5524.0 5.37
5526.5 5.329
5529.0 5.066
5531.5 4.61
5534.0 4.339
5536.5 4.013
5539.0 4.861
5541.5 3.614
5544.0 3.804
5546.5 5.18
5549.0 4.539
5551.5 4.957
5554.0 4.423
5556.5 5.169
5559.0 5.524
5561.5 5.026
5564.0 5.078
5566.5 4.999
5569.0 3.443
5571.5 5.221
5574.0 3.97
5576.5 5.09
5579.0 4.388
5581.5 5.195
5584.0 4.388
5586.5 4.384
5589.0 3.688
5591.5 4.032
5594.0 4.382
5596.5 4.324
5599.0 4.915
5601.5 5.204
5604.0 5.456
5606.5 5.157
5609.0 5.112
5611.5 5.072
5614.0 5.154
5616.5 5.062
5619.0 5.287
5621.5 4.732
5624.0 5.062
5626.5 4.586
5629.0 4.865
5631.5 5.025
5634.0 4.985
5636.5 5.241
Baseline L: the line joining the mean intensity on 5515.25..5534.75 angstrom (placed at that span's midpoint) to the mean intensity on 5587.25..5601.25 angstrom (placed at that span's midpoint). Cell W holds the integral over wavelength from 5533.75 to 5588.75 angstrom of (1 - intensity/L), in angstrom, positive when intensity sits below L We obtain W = 1.4 angstrom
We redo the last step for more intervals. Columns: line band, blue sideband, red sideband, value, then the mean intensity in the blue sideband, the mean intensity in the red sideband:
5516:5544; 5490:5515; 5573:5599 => -1.33 angstrom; 4.69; 4.41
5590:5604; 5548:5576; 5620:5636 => 0.59 angstrom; 4.77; 4.9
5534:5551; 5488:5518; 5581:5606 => 1.06 angstrom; 4.7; 4.6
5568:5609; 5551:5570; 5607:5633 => 2.64 angstrom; 4.84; 5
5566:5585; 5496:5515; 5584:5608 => 0.19 angstrom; 4.66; 4.61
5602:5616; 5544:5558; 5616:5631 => -0.82 angstrom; 4.77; 4.93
